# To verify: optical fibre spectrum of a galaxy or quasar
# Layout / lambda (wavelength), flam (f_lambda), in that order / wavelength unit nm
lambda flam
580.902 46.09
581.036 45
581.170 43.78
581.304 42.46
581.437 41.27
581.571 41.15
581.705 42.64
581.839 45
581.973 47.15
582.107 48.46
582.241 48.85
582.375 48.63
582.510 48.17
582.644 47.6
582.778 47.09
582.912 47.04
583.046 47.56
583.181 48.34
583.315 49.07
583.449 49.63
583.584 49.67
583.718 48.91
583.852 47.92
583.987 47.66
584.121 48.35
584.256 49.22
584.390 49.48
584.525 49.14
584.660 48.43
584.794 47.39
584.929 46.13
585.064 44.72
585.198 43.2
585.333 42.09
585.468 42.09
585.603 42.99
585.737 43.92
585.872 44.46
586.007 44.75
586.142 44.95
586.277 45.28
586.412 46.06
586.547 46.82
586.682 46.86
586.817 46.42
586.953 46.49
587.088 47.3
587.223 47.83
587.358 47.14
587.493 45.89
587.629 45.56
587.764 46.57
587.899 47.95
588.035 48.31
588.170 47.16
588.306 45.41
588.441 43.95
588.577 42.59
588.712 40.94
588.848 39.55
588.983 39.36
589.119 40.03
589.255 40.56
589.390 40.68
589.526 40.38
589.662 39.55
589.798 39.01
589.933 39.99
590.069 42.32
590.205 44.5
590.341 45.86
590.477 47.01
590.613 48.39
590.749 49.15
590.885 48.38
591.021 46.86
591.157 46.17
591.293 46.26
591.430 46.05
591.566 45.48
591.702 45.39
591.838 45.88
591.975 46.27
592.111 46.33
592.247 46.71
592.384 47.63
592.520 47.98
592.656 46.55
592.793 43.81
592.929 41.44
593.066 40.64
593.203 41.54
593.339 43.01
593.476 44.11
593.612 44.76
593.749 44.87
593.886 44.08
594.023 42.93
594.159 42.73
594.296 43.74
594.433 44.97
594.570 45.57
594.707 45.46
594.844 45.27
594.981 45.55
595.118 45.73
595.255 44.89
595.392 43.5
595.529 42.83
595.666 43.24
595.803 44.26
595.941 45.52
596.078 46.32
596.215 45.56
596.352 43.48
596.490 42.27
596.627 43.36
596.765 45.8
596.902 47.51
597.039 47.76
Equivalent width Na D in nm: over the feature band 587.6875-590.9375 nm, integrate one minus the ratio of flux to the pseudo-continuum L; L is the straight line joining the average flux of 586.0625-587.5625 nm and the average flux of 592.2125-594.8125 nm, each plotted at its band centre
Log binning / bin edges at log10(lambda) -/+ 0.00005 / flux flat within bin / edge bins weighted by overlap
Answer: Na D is 0.143 nm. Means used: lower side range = 46.4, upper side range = 44.3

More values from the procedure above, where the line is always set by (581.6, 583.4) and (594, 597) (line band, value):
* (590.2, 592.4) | -0.06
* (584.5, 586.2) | 0.07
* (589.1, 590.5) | 0.12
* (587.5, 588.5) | -0.01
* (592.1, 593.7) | 0.02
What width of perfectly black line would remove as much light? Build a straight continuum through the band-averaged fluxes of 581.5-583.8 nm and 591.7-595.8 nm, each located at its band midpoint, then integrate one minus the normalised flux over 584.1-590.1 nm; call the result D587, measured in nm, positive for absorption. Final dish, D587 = 0.22 nm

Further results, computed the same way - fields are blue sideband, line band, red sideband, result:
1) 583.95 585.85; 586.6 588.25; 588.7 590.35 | -0.14 nm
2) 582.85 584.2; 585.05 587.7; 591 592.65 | 0.14 nm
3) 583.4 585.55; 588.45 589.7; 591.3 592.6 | 0.16 nm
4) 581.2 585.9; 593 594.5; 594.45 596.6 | 0.05 nm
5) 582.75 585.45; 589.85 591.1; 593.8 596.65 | 0.00 nm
